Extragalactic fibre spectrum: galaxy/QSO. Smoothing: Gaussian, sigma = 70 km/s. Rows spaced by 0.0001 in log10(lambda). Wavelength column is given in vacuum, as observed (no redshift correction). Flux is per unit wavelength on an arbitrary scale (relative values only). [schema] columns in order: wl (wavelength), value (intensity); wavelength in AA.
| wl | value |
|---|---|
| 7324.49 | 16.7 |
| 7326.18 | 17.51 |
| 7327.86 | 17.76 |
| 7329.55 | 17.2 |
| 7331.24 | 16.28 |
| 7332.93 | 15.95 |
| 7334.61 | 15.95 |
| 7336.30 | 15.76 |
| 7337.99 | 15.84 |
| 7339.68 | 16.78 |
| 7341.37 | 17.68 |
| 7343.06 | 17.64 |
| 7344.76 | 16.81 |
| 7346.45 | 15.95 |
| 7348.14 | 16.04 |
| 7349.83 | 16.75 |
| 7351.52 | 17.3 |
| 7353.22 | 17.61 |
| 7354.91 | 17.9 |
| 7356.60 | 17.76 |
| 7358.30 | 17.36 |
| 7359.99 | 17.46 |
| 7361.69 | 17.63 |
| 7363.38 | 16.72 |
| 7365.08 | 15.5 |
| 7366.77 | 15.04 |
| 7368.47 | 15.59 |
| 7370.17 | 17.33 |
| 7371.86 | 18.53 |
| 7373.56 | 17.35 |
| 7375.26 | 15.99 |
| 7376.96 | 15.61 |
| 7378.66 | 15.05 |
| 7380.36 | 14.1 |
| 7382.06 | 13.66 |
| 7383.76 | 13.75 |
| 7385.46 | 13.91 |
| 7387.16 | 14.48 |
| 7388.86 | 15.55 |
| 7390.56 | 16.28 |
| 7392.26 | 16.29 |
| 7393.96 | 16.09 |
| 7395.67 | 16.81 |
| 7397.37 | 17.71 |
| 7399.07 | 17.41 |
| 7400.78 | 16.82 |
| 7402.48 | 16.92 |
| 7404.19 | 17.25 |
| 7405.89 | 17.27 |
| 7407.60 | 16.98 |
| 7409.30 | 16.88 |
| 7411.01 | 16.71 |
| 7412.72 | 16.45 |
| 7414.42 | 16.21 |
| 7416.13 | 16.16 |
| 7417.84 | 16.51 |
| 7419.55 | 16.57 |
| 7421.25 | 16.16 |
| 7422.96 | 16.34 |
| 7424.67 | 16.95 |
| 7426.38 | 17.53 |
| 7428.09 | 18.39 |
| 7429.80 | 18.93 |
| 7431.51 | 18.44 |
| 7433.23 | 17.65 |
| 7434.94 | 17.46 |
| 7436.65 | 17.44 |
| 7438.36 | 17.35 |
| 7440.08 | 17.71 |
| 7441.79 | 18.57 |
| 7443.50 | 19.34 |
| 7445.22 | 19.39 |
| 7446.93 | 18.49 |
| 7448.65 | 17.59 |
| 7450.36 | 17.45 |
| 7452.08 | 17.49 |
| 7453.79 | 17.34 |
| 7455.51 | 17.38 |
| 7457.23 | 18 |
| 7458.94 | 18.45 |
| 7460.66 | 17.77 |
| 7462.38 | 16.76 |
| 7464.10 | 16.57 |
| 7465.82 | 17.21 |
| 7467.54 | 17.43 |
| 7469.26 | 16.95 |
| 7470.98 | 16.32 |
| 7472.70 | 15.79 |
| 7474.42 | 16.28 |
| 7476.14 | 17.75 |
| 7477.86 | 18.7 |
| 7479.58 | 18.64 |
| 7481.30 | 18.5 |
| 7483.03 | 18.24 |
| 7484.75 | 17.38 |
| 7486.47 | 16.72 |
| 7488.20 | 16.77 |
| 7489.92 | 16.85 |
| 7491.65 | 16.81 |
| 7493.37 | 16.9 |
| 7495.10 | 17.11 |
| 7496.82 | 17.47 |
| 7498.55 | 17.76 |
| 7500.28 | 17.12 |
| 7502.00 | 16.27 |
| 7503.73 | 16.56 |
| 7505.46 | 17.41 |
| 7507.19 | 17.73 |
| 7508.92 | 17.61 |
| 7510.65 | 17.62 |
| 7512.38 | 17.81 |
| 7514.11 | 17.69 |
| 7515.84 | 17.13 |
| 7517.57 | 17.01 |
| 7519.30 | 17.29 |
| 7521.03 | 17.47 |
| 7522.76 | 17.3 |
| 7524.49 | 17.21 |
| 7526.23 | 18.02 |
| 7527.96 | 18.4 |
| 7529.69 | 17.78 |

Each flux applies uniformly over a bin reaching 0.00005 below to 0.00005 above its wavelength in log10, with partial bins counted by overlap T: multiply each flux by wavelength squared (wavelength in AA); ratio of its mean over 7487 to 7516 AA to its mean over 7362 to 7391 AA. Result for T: 1.1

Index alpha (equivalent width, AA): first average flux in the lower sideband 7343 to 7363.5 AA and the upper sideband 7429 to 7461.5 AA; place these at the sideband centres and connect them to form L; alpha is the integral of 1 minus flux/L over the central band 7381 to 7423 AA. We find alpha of 3.37 AA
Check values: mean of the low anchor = 17.1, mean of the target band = 16.2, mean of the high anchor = 18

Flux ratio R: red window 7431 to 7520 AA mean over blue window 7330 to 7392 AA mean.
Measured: 1.08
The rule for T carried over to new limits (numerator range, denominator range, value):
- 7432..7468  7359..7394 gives 1.15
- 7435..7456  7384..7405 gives 1.12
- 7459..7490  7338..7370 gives 1.06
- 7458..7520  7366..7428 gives 1.09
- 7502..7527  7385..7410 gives 1.09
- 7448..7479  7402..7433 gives 1.03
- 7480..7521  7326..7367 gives 1.07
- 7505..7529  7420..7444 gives 1.01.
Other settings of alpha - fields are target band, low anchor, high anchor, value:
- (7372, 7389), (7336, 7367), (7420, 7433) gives 2.0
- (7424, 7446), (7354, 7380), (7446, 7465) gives -0.9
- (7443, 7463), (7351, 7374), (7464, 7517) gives -0.9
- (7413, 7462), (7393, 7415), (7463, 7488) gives -1.4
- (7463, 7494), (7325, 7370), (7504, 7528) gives 0.2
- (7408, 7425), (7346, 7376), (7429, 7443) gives 1.2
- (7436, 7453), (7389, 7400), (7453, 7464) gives -0.7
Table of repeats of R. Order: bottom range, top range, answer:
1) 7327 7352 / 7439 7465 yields 1.07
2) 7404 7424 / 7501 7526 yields 1.04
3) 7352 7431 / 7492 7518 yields 1.05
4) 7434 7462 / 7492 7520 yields 0.96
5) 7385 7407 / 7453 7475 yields 1.04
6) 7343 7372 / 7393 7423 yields 0.99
